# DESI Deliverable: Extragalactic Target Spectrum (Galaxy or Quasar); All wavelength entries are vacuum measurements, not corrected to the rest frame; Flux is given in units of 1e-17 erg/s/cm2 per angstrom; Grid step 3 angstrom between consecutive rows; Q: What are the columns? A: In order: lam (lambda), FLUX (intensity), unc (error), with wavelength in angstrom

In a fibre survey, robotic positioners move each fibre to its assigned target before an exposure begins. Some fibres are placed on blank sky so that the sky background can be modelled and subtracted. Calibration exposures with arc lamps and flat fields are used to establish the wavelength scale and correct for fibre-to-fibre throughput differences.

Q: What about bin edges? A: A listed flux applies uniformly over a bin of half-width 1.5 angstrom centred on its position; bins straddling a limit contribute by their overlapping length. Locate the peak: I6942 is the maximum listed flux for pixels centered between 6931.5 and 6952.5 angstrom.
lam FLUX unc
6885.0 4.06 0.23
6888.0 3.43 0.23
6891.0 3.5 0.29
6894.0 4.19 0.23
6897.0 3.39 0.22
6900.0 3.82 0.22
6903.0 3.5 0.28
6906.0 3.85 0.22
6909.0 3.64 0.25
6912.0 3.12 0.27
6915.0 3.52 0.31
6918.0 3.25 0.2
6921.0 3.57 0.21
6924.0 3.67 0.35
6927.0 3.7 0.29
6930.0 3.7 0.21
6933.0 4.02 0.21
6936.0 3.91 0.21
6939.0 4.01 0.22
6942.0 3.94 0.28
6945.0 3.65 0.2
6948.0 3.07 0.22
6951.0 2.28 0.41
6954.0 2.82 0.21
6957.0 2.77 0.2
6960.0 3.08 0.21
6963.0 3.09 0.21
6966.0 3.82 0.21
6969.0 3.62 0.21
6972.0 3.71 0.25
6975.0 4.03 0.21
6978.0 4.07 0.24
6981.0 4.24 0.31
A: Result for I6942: 4.02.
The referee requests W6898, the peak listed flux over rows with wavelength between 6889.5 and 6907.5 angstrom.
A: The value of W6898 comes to 4.19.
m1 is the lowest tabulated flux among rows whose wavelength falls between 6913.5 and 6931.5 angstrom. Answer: 3.25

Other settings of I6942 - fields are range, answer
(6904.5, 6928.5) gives 3.85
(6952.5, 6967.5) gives 3.82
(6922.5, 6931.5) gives 3.7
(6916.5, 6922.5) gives 3.57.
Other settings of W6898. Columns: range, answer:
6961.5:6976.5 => 4.03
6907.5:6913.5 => 3.64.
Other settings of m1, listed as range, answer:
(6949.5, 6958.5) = 2.28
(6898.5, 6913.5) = 3.12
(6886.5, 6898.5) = 3.39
